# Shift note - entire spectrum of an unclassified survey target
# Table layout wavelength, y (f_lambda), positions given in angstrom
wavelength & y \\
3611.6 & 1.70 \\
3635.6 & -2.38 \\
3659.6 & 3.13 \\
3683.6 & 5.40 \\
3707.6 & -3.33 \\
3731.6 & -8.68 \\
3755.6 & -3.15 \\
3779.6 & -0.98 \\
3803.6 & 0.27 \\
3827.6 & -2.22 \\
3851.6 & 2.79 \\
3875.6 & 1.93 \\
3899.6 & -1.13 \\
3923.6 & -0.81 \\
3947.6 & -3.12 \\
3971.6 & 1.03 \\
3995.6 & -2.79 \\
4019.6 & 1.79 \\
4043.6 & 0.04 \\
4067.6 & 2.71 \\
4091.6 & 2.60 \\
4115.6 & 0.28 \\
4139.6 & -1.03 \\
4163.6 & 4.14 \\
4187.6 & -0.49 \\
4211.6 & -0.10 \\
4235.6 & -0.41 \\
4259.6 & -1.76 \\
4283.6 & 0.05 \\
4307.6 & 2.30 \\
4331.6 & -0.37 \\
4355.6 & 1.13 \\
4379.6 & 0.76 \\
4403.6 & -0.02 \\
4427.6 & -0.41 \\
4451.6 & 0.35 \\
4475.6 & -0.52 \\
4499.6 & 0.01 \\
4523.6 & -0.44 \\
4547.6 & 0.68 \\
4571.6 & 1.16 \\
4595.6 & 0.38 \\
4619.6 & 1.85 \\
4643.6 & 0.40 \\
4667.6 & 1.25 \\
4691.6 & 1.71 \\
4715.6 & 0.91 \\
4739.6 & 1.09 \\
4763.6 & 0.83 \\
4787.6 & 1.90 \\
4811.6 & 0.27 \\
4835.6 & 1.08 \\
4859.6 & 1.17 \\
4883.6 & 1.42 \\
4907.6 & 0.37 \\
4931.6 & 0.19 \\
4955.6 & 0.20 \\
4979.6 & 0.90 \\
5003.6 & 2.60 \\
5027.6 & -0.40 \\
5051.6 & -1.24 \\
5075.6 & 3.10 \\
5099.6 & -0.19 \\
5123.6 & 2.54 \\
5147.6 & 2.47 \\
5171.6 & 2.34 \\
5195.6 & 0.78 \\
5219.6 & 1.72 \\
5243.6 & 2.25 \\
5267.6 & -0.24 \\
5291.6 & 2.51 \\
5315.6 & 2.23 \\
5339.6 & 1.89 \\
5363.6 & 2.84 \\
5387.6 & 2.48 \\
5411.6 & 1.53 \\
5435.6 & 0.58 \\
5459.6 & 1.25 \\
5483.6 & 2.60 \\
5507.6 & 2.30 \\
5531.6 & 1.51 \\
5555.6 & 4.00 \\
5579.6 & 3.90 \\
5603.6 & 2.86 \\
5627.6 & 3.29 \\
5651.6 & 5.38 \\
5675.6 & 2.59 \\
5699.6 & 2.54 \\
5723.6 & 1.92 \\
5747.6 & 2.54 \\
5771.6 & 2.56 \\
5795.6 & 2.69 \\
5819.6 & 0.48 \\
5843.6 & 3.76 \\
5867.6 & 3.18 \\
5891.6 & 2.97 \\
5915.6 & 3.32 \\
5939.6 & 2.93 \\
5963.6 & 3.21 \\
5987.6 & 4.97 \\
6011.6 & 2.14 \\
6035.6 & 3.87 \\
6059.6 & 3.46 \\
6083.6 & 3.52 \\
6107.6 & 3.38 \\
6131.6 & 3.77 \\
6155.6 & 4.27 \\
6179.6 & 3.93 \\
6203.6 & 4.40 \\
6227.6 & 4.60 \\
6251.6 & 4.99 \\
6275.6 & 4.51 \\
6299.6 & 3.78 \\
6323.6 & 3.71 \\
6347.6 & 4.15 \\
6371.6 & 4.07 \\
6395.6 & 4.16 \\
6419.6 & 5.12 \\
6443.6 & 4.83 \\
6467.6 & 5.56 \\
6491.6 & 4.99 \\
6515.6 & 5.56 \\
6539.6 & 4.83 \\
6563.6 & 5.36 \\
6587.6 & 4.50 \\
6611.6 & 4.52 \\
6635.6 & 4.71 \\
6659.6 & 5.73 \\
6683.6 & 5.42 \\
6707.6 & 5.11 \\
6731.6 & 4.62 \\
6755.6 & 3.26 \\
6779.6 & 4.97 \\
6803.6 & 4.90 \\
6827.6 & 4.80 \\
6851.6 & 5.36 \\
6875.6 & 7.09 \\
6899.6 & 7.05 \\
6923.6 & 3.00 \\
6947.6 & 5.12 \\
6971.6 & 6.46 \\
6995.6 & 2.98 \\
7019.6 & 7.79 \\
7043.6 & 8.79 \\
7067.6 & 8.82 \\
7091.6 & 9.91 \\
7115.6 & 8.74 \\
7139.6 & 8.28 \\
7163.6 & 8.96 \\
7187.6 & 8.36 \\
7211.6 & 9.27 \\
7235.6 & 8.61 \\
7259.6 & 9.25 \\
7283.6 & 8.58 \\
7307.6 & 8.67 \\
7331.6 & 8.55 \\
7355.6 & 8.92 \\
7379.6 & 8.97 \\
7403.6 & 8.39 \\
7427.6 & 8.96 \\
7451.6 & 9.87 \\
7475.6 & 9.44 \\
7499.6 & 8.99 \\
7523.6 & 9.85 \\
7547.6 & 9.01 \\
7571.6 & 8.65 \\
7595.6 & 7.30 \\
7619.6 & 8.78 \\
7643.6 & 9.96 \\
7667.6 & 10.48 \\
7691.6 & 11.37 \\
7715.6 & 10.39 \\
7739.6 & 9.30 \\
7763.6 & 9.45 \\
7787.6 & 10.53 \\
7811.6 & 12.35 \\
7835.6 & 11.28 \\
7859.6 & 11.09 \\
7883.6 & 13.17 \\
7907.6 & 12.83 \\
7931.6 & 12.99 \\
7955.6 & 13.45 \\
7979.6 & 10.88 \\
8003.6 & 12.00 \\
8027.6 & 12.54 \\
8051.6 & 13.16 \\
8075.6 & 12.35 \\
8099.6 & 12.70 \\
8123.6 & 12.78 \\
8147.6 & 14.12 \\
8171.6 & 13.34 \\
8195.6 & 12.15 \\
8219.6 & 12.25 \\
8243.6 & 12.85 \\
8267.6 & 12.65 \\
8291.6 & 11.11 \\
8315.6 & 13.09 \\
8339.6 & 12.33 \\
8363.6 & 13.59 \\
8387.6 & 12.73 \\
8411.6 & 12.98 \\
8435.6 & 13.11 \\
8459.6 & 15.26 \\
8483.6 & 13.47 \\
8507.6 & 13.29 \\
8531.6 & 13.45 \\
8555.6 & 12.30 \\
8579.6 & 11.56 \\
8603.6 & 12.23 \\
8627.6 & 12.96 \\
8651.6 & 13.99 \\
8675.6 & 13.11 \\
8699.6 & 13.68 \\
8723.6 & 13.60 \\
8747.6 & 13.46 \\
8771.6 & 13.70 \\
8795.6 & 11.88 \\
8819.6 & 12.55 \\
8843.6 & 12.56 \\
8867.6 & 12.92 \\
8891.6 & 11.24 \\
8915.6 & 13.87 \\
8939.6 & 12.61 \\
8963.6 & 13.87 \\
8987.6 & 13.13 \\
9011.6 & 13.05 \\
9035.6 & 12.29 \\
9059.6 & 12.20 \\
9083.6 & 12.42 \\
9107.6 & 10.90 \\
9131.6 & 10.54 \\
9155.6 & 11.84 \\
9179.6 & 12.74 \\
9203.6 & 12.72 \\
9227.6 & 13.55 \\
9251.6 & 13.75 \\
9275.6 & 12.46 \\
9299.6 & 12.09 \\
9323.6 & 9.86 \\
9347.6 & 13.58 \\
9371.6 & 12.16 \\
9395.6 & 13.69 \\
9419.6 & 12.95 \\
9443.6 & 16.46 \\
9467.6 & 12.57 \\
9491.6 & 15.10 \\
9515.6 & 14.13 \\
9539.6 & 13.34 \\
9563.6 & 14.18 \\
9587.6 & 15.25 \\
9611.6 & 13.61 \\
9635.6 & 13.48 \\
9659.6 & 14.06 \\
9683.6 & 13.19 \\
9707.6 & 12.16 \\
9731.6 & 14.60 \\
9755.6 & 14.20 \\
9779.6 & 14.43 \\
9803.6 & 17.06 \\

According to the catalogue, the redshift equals 0.762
